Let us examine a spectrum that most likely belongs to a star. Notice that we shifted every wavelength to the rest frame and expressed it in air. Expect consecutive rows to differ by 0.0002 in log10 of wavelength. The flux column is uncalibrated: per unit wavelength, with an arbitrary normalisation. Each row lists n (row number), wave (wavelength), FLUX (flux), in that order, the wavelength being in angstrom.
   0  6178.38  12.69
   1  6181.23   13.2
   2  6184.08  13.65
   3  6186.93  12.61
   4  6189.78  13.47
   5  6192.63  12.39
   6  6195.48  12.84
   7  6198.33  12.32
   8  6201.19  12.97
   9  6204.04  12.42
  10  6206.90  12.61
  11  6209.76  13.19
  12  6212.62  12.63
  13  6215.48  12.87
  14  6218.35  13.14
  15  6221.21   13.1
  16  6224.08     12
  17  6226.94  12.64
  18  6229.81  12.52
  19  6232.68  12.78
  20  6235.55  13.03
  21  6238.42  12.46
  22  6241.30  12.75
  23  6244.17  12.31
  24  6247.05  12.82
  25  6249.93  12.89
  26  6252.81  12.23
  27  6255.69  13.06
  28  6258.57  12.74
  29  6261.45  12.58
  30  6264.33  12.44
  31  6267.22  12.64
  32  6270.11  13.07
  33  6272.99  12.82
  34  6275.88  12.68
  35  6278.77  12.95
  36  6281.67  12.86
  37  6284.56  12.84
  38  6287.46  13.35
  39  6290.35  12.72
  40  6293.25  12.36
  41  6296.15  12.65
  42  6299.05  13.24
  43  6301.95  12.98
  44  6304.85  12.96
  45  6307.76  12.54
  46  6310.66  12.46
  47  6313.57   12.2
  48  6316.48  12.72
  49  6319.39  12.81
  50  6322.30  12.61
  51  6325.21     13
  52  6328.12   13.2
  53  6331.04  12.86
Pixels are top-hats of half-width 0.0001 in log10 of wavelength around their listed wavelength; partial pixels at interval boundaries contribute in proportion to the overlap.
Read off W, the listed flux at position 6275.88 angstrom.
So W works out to 12.68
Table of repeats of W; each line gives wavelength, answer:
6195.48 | 12.84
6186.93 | 12.61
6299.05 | 13.24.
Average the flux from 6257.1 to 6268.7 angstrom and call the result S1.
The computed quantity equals 12.6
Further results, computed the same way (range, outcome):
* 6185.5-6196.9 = 12.8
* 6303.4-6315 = 12.5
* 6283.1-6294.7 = 12.8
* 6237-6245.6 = 12.5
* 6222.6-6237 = 12.6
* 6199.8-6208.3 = 12.7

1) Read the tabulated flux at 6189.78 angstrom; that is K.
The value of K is 13.47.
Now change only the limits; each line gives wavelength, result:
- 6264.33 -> 12.44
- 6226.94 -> 12.64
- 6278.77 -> 12.95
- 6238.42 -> 12.46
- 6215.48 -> 12.87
